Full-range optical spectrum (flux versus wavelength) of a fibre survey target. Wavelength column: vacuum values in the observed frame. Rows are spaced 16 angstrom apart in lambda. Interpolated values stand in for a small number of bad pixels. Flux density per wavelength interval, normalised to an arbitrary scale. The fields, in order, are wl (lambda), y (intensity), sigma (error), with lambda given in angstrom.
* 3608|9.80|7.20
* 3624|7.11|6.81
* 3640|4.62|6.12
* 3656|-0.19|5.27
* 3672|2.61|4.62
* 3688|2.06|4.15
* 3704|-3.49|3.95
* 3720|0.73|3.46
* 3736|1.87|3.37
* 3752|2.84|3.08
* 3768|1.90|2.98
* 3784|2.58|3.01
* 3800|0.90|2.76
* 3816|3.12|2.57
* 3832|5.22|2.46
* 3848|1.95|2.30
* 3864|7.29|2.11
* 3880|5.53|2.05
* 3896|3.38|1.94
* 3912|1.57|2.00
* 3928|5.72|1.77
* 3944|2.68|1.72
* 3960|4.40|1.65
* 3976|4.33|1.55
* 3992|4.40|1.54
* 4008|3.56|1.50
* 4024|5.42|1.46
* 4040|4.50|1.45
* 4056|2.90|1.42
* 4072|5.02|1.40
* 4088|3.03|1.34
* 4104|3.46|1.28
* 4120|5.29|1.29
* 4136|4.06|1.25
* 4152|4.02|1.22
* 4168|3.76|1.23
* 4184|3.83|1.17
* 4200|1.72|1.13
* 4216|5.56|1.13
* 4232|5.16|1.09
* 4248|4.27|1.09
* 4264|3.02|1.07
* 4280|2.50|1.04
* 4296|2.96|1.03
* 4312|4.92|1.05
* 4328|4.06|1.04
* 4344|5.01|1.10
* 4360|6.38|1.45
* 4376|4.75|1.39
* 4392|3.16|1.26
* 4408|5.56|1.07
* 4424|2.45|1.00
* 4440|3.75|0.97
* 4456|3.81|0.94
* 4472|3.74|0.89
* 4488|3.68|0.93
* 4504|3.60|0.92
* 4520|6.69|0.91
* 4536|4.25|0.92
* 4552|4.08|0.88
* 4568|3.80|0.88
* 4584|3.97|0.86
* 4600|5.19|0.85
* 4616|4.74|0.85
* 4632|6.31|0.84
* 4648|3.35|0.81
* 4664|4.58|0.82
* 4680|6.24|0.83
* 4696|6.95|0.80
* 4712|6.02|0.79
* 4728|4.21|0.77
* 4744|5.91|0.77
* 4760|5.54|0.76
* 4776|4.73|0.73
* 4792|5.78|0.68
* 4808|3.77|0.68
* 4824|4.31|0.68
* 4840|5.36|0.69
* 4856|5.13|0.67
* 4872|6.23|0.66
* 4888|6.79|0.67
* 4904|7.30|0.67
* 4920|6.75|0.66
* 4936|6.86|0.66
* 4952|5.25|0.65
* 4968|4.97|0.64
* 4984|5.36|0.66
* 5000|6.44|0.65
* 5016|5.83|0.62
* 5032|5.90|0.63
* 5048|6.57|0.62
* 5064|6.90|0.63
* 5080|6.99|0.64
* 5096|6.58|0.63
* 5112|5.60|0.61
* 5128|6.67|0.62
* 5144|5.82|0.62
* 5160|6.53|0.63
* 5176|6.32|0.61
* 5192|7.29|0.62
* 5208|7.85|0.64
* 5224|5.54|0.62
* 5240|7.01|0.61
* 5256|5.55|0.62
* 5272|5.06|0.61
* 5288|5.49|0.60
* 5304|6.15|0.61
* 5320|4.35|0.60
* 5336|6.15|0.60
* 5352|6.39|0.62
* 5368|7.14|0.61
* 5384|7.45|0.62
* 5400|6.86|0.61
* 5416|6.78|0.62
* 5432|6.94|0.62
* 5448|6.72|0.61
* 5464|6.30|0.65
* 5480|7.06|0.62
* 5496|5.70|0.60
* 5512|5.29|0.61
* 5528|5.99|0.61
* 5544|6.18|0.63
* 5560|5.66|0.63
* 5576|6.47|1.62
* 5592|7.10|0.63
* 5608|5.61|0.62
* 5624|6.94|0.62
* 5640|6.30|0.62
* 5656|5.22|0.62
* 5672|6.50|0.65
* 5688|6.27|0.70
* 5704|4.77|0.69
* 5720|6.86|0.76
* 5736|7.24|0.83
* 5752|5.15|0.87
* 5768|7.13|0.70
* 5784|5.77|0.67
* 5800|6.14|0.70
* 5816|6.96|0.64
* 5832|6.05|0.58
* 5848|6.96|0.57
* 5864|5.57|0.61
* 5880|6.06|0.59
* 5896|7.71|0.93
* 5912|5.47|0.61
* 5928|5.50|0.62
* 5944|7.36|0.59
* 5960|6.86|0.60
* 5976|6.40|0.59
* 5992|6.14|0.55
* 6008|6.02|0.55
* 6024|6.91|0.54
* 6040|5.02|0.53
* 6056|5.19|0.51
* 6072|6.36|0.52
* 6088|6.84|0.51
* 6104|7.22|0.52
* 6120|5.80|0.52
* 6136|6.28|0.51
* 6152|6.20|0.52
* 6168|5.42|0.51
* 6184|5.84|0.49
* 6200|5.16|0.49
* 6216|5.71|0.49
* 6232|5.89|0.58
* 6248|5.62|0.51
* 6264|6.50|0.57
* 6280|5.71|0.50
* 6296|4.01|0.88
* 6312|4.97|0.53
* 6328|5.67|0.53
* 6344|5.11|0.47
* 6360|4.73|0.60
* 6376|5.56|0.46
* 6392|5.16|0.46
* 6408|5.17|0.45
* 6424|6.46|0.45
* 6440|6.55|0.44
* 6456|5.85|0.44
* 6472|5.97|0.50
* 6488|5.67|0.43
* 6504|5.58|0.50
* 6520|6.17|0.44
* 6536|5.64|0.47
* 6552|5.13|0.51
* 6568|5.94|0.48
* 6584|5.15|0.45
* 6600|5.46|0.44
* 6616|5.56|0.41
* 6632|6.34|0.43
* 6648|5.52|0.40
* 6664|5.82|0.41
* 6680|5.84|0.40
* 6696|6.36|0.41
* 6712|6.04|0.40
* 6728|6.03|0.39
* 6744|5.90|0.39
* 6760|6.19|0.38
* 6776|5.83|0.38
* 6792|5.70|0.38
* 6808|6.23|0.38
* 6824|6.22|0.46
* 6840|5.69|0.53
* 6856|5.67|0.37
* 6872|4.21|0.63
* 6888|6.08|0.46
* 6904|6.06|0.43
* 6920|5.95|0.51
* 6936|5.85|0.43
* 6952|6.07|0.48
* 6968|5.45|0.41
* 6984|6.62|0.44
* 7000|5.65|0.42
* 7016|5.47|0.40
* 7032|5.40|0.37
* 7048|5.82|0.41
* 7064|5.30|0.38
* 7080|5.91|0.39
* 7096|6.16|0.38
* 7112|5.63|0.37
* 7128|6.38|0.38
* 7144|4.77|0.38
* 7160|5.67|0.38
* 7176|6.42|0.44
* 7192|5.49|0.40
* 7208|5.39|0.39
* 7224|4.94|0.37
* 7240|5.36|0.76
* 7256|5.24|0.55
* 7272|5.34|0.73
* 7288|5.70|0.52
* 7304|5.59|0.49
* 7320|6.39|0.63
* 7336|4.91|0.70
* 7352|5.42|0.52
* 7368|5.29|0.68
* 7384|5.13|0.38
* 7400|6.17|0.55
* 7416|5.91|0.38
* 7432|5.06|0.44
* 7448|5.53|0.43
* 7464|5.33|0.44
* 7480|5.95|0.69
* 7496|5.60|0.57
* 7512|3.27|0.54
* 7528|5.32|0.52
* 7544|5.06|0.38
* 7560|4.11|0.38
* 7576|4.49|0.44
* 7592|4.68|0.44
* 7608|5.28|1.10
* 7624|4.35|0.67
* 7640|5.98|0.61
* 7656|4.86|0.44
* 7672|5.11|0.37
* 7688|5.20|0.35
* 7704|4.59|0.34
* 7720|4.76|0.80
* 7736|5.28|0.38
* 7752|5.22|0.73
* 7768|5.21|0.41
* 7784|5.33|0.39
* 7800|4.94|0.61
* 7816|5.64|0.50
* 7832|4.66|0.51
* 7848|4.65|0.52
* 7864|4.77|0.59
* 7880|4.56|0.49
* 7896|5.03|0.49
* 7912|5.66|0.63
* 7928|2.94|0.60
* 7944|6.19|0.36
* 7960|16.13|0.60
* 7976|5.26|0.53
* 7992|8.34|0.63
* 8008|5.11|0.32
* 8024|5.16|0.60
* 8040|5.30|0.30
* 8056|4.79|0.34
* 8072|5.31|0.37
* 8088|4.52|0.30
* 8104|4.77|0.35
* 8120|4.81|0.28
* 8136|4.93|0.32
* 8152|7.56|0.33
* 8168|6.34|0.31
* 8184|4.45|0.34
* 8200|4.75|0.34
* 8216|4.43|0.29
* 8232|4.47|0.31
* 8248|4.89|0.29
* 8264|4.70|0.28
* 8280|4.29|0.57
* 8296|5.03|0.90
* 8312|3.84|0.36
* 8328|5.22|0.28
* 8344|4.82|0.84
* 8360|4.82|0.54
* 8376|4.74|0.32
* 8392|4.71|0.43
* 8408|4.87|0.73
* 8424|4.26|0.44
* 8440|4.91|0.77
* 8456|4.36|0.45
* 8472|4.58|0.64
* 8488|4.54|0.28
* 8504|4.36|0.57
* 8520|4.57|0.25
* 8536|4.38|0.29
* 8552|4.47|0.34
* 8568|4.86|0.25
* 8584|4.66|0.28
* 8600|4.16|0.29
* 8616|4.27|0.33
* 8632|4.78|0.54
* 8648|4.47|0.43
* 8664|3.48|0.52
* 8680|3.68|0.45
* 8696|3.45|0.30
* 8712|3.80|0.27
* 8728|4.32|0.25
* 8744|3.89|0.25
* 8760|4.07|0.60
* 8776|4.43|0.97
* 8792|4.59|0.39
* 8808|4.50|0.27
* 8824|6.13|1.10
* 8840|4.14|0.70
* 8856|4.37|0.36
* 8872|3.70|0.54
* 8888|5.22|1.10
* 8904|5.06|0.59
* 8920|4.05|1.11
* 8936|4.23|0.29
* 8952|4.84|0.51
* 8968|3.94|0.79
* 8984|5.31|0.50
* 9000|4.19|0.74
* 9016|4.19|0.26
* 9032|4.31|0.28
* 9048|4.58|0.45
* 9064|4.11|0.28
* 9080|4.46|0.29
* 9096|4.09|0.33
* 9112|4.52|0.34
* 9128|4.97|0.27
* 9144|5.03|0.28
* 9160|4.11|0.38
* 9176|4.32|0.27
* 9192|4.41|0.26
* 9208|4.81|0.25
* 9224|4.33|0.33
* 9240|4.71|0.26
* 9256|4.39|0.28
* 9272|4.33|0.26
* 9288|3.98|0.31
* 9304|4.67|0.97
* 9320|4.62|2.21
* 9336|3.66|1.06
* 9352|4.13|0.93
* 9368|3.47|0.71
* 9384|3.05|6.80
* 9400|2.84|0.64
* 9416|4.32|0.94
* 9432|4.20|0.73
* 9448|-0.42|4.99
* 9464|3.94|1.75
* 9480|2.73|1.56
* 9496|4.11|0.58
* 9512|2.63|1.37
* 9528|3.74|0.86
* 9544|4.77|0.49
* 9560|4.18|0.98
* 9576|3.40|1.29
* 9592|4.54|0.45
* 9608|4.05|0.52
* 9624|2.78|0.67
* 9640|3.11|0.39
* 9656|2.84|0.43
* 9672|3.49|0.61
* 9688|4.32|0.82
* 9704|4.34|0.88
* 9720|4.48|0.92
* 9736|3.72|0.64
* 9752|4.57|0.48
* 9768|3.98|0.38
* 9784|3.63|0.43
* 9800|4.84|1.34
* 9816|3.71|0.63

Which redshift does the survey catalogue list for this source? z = 0.21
